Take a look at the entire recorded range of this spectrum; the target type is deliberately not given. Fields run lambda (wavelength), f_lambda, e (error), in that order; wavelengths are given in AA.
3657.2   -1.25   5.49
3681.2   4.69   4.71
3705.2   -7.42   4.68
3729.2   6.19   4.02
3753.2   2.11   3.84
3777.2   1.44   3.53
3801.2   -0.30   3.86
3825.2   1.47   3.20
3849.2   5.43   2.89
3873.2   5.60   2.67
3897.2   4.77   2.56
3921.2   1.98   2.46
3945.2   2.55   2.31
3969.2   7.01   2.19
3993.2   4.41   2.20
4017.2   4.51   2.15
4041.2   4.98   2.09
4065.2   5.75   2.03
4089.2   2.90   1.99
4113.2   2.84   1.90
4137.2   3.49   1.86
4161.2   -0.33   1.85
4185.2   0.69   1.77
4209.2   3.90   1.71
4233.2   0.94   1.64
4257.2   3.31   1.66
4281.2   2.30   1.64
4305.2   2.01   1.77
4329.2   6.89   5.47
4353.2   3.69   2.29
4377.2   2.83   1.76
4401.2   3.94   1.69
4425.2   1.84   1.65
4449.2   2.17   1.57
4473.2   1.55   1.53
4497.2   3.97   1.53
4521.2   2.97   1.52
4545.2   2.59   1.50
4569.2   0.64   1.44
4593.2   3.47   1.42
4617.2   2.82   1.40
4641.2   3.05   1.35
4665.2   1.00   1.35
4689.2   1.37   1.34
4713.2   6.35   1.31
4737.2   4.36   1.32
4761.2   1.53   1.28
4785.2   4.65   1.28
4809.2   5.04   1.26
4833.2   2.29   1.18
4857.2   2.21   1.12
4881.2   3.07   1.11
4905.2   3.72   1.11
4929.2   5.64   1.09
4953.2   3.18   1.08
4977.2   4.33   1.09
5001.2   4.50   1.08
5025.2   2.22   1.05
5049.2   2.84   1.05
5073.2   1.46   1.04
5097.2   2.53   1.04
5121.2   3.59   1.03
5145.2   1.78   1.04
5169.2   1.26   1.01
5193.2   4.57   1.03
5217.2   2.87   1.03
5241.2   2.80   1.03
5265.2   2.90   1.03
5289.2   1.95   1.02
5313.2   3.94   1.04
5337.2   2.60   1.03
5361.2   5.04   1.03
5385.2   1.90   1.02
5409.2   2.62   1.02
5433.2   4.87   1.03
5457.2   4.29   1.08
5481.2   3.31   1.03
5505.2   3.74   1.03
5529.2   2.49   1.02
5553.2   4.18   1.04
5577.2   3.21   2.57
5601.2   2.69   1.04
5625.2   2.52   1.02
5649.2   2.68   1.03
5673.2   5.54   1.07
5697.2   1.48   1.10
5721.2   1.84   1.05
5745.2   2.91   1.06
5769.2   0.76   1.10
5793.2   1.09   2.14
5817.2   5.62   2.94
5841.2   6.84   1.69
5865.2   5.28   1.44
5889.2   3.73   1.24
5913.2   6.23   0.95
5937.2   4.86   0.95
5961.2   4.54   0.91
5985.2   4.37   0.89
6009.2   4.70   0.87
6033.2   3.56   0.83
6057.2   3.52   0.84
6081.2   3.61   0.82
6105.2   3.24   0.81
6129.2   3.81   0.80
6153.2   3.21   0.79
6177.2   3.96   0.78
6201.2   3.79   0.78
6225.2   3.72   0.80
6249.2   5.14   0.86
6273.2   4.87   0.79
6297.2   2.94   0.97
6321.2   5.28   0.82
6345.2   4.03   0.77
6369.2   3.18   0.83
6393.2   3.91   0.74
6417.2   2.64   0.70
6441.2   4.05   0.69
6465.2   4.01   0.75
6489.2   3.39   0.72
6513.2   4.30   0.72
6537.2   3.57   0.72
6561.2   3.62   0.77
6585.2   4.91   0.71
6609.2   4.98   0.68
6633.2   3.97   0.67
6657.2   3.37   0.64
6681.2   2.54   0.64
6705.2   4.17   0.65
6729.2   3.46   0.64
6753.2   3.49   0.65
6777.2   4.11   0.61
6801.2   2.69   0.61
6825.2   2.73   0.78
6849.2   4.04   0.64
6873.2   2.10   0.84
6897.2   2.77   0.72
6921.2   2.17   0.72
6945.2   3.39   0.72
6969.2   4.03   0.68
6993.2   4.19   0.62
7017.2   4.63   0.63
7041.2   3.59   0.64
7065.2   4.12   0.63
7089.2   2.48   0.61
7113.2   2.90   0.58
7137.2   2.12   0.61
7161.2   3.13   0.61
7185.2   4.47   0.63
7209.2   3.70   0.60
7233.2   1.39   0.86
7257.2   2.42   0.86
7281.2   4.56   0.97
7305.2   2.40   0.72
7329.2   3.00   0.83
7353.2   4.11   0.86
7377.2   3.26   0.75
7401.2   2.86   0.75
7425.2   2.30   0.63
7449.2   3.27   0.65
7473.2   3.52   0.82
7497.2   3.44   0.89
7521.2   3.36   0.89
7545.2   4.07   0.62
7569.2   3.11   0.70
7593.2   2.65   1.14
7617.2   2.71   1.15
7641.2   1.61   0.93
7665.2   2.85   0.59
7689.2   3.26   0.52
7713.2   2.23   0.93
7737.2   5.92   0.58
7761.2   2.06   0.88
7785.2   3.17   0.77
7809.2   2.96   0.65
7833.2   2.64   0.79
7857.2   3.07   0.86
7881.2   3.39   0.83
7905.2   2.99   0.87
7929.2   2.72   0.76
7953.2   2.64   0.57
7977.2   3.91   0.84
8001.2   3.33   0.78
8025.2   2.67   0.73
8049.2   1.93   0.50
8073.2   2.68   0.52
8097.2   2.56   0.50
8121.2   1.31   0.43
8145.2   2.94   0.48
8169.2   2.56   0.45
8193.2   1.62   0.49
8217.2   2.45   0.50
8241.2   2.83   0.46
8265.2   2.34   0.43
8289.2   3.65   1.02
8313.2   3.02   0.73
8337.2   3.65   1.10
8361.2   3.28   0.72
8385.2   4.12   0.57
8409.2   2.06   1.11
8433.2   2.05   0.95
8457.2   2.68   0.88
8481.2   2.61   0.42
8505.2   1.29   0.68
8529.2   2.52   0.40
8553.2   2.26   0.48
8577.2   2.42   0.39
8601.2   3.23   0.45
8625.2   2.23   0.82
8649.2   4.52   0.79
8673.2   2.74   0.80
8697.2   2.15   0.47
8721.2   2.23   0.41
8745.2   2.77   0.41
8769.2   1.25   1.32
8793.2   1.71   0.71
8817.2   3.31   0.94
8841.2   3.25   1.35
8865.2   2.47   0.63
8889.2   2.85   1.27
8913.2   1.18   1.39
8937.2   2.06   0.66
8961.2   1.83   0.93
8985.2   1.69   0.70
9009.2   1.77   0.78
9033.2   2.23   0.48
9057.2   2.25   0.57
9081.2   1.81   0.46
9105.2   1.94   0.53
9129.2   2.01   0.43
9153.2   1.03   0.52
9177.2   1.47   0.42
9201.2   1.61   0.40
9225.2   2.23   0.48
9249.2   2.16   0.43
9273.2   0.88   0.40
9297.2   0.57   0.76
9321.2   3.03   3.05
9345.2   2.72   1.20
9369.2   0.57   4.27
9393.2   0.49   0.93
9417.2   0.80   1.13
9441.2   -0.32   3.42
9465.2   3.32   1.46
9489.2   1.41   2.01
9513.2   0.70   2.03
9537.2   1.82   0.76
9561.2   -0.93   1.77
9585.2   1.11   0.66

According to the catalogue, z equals 0.179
